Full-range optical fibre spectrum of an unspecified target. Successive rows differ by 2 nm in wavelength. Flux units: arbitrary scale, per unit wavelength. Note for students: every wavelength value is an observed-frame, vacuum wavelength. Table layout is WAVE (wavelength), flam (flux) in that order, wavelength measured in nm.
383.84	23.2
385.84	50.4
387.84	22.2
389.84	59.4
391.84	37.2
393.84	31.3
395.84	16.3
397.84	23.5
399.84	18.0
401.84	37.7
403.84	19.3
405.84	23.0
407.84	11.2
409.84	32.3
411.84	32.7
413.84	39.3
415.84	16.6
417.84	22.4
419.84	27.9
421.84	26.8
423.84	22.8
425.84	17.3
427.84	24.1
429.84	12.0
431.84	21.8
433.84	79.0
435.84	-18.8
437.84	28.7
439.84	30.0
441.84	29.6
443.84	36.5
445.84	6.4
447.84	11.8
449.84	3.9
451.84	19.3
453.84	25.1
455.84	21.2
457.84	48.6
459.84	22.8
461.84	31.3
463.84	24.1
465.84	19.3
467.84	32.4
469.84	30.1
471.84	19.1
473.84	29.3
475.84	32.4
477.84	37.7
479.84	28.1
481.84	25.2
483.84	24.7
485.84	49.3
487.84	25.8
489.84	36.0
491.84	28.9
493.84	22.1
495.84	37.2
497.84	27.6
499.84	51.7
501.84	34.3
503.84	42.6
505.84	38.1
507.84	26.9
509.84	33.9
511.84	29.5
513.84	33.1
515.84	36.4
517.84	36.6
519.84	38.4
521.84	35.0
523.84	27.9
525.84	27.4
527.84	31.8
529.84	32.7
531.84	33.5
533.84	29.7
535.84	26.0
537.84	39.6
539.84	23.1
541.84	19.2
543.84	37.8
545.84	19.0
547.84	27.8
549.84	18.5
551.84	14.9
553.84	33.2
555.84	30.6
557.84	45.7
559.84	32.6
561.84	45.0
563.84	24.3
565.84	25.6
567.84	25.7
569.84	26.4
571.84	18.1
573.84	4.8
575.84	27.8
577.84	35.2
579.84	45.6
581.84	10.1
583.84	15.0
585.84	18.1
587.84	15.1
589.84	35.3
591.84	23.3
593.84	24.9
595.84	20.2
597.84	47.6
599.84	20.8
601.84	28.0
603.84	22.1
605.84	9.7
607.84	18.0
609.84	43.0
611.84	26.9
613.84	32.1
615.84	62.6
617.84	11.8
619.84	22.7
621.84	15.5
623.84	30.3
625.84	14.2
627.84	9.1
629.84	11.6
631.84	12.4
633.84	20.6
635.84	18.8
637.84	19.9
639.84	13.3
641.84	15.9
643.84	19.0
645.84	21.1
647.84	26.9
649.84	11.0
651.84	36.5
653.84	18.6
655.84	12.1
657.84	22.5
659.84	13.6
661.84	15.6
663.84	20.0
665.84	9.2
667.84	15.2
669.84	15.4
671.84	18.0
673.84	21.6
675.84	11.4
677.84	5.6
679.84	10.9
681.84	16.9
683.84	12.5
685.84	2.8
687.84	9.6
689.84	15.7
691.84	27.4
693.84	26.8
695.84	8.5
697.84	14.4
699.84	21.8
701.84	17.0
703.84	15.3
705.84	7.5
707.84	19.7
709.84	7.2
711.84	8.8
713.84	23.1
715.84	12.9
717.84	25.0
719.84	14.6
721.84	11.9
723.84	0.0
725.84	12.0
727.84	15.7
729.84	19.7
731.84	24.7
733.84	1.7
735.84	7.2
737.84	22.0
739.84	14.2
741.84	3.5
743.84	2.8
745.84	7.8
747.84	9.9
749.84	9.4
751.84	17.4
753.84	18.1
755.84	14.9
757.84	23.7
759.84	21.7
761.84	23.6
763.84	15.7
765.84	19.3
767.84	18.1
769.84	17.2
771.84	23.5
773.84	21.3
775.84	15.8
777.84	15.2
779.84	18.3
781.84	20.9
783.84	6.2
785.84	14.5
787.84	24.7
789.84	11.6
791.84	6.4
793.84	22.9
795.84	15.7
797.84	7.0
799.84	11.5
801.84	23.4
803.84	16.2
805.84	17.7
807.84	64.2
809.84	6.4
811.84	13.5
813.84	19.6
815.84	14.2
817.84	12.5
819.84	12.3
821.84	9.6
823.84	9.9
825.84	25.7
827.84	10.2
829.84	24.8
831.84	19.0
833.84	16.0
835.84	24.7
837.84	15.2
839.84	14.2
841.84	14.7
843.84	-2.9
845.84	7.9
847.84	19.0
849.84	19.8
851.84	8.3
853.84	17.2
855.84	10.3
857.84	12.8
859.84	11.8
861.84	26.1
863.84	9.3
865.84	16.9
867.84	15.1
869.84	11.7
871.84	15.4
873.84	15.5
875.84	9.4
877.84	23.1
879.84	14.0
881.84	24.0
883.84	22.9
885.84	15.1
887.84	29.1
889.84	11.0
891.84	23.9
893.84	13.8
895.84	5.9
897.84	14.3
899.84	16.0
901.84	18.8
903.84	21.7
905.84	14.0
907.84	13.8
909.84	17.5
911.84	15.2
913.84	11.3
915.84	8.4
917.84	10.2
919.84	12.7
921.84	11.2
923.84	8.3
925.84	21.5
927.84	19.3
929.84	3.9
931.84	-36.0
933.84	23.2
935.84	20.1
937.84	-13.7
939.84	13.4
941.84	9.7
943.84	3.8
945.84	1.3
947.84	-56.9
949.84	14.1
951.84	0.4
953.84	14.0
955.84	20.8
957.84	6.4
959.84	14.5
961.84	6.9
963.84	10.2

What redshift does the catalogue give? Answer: 0.23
